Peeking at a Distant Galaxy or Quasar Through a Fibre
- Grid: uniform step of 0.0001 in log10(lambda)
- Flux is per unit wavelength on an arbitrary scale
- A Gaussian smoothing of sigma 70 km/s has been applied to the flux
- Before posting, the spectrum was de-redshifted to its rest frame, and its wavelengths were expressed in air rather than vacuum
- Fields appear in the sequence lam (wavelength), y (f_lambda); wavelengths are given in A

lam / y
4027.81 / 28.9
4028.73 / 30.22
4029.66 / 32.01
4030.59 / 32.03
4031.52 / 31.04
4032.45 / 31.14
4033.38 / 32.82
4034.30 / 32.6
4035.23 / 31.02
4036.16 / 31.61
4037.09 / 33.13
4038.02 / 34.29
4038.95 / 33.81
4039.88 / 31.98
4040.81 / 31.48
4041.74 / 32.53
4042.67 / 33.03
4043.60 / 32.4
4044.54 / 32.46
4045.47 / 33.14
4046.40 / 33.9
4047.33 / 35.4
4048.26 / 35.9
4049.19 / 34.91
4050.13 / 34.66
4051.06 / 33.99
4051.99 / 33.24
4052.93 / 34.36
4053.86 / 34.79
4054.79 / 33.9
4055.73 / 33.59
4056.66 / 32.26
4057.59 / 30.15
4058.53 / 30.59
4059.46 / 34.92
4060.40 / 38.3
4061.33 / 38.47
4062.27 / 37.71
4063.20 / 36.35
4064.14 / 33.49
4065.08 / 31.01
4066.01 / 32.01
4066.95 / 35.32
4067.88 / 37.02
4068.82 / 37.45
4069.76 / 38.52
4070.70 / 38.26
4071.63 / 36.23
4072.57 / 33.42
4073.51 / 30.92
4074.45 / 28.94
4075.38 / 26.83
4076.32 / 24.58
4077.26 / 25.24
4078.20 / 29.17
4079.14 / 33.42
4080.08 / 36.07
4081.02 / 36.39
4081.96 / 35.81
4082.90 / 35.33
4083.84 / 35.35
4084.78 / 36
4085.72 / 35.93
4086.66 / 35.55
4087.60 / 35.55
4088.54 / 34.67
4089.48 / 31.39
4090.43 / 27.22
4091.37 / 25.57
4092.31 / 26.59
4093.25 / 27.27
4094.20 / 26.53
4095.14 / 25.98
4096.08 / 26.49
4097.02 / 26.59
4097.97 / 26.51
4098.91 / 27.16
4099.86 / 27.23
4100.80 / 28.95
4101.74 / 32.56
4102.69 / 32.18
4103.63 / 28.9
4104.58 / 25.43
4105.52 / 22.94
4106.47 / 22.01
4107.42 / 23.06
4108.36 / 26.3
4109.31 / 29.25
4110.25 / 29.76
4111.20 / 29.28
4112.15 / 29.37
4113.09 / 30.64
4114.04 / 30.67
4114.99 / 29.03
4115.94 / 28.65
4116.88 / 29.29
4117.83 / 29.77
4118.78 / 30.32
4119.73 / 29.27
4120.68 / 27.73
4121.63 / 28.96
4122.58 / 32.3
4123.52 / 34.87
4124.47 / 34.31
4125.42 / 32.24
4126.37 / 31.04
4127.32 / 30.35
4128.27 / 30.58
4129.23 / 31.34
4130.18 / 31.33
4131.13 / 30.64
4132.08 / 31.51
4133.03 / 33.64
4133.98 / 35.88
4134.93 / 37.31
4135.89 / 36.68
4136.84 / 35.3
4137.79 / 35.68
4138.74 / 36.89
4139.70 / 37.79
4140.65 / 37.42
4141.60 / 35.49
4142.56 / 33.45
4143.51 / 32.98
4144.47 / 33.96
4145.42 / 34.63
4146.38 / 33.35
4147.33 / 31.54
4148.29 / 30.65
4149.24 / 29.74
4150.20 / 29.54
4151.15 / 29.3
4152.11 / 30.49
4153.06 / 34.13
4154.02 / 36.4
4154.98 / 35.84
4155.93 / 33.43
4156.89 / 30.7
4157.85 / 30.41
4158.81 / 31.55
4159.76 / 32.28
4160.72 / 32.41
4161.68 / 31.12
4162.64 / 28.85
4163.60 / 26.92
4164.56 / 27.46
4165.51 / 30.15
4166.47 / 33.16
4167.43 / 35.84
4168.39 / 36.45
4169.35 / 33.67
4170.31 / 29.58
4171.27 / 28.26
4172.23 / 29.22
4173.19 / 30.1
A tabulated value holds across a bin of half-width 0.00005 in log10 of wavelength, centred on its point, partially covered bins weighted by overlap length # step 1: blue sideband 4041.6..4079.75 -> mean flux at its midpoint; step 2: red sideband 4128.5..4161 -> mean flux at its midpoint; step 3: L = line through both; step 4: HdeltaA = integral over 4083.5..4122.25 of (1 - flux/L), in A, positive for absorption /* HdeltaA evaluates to 5.0 A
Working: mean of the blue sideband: 33.5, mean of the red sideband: 33.3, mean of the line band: 29.1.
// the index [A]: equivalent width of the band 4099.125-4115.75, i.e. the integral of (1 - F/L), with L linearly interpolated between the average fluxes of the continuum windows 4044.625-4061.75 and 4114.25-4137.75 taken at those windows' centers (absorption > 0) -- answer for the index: 2.2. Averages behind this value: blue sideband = 34.2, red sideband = 31.8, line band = 28.1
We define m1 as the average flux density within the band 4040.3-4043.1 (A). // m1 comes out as 32.4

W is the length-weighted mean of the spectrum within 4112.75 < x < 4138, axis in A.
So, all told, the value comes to 31.8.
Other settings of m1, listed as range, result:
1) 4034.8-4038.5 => 32.5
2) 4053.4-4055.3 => 34.3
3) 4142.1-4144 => 33.2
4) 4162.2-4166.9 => 29.3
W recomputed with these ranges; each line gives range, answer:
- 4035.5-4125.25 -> 31.6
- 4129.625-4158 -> 33.6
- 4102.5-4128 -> 29.2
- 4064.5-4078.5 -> 32.4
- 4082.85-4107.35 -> 29.2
